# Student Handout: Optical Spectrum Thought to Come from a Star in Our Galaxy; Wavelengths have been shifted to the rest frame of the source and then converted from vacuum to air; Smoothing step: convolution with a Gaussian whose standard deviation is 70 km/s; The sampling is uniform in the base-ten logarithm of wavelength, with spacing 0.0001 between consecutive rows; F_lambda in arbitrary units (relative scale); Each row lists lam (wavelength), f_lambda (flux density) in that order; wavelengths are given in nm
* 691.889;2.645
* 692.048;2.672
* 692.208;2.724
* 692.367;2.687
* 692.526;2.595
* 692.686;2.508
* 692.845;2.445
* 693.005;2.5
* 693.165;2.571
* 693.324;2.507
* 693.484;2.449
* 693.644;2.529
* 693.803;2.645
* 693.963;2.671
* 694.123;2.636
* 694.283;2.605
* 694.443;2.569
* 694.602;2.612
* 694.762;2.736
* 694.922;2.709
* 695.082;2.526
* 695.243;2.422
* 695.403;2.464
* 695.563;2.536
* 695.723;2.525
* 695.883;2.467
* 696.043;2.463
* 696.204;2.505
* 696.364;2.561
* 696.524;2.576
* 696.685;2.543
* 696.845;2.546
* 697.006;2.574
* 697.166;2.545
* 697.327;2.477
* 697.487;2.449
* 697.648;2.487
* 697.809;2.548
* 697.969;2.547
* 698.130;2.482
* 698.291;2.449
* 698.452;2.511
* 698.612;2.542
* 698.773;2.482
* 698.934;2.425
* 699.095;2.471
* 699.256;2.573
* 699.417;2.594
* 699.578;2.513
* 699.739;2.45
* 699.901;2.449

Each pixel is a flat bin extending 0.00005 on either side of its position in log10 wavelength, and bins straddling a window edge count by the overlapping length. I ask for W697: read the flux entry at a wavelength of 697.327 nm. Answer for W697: 2.477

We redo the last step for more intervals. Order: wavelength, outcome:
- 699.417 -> 2.594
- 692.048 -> 2.672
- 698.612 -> 2.542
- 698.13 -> 2.482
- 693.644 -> 2.529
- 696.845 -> 2.546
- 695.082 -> 2.526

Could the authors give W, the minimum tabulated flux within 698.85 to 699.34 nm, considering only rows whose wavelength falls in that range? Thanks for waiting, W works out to 2.425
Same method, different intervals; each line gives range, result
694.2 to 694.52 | 2.569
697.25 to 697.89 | 2.449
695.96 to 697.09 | 2.463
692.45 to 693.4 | 2.445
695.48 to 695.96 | 2.467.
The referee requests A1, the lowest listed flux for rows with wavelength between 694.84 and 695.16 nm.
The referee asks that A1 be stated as 2.526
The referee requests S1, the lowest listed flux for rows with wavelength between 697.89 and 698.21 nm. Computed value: 2.482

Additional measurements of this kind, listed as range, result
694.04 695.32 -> 2.422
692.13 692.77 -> 2.508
